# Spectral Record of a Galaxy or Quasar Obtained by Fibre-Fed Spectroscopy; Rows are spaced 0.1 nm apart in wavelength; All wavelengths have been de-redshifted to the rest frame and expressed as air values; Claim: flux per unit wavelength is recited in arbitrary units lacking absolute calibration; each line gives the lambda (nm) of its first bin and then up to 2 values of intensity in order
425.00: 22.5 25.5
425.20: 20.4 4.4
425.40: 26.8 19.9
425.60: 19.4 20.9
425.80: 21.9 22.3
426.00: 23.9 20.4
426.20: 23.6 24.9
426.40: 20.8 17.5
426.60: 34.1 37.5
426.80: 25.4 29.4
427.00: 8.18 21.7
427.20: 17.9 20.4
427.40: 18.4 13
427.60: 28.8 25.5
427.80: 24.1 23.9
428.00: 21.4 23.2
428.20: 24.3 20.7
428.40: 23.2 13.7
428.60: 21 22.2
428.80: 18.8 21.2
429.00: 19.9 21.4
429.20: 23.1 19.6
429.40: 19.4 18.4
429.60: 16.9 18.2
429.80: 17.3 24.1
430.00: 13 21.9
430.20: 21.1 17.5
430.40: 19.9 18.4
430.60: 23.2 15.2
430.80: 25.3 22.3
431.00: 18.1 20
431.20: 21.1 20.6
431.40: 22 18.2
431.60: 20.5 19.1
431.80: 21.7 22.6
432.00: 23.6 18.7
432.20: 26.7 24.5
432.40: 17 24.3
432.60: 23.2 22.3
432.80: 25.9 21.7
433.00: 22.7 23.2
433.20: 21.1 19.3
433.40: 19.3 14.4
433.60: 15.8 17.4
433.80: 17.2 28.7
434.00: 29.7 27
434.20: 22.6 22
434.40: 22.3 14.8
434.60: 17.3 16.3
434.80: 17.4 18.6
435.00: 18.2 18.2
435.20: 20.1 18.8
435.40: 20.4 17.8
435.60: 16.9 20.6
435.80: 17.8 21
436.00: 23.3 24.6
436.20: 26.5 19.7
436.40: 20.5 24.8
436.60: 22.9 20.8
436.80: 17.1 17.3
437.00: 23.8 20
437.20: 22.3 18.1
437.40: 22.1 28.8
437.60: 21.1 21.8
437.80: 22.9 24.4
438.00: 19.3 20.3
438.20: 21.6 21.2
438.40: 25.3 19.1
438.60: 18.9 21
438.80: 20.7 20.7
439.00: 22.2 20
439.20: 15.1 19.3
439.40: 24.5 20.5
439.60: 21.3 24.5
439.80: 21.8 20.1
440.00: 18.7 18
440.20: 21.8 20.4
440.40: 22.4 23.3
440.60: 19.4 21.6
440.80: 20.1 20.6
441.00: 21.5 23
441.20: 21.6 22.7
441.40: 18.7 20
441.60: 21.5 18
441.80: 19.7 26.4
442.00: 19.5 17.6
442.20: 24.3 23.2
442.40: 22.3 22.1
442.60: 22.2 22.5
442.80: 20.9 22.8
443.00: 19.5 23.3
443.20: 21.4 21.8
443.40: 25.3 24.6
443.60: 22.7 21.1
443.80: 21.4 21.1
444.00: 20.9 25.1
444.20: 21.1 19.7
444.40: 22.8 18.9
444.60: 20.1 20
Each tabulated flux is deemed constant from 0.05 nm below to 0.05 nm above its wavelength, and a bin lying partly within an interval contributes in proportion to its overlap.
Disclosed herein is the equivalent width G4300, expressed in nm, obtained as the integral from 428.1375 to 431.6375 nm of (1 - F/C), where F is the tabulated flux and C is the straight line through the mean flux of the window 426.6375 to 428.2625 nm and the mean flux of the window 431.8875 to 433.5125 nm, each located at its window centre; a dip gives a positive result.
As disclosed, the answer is 0.36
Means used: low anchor 22.8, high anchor 21.9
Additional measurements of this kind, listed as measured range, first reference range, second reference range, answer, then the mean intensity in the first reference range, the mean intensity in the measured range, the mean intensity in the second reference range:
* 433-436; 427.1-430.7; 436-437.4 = 0.18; 20.4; 19.9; 21.5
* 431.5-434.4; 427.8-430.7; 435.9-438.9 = -0.13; 20.2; 21.8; 21.7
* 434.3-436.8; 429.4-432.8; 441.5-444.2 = 0.13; 20.6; 20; 21.9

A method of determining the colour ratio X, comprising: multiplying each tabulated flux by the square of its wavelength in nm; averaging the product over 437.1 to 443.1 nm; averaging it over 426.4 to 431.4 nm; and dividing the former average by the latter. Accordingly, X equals 1.06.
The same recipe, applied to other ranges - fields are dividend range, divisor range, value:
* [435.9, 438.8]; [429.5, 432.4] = 1.10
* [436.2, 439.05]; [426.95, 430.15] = 1.11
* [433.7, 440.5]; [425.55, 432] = 1.03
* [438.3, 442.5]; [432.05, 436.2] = 1.04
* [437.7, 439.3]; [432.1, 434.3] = 0.97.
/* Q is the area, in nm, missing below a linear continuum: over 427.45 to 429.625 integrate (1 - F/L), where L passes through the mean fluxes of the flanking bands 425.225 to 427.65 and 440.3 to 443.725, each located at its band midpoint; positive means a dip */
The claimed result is 0.06 nm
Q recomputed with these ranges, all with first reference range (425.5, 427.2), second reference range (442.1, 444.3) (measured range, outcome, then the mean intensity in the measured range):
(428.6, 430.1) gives 0.21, 19.7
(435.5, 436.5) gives 0.06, 21.2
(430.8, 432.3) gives 0.09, 21.3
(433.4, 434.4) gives 0.05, 21.6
